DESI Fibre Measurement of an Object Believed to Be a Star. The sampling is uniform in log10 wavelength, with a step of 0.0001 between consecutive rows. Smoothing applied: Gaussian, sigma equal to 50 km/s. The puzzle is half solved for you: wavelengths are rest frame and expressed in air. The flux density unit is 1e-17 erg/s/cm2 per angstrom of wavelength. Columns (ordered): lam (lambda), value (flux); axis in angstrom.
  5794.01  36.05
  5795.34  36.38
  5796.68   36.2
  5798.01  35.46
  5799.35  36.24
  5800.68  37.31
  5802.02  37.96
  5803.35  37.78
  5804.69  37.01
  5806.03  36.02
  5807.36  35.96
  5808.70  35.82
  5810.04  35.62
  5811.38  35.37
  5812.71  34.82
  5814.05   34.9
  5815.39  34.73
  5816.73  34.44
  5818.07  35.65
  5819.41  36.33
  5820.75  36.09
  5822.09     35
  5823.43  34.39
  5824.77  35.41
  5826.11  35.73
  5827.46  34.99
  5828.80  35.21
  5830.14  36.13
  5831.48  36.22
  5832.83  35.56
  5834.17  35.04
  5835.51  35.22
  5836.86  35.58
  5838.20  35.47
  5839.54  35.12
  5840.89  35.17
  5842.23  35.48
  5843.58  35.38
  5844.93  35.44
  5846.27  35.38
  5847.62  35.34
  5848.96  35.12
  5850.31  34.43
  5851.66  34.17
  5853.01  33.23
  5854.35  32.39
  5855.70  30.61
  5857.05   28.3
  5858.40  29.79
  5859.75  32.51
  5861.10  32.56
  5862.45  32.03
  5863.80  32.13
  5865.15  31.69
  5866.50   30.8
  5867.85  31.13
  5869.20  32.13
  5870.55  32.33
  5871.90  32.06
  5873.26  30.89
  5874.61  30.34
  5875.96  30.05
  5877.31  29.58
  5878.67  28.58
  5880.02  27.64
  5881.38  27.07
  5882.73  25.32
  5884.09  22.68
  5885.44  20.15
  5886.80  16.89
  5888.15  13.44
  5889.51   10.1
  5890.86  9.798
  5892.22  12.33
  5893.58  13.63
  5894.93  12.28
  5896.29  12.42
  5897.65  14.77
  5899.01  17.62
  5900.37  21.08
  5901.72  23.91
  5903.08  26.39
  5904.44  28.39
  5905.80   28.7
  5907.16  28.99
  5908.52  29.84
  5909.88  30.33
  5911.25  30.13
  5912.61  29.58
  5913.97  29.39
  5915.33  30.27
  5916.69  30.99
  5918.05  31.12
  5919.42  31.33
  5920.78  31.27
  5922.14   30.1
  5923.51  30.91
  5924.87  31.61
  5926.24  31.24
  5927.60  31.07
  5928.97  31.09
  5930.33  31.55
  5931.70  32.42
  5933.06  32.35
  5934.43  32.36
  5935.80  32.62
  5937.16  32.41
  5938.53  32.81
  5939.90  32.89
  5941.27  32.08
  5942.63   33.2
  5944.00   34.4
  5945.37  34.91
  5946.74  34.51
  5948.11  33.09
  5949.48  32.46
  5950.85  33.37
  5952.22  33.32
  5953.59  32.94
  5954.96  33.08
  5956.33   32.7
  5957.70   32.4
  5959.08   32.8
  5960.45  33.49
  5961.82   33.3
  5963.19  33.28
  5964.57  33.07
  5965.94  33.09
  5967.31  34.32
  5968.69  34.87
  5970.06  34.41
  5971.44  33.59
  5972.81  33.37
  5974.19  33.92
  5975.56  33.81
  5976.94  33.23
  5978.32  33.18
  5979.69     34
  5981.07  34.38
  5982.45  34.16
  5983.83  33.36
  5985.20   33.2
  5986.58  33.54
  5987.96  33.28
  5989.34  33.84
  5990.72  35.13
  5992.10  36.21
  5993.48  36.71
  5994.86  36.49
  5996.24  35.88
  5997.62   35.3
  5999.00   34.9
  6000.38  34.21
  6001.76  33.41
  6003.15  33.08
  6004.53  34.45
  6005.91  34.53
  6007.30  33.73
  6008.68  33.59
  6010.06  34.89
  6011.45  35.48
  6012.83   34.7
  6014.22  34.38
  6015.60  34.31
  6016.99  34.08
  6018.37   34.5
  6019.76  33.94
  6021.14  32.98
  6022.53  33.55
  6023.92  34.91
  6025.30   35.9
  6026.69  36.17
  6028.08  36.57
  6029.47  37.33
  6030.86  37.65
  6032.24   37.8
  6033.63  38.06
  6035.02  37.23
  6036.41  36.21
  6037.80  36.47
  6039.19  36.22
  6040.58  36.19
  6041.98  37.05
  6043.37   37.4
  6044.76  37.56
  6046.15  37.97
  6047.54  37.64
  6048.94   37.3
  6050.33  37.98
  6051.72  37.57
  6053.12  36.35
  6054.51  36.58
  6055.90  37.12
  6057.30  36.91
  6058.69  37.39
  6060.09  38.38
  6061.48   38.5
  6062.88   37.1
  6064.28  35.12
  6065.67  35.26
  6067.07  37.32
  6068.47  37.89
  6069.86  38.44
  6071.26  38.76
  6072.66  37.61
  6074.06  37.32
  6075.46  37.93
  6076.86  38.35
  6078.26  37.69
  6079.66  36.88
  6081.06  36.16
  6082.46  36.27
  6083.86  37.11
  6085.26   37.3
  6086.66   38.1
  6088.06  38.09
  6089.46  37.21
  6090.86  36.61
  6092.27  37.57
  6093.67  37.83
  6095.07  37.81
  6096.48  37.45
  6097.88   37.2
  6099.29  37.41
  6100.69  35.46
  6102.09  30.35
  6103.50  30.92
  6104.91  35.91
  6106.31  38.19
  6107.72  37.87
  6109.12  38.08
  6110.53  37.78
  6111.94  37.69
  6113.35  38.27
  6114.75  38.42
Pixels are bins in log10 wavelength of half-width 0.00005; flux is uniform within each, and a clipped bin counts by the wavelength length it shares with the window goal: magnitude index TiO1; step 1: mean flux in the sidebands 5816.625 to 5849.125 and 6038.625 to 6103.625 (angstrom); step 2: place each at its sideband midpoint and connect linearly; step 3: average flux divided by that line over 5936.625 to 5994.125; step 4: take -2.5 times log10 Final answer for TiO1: 0.08 mag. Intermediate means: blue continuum 35.4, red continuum 37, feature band 33.6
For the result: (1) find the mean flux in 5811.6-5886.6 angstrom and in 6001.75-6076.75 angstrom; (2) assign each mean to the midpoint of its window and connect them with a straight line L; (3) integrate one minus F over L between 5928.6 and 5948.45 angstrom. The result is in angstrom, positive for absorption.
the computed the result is 0.88 angstrom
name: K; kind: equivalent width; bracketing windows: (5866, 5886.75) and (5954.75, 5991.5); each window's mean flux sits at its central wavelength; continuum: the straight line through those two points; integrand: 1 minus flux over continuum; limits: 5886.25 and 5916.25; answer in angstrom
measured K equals 8.4 angstrom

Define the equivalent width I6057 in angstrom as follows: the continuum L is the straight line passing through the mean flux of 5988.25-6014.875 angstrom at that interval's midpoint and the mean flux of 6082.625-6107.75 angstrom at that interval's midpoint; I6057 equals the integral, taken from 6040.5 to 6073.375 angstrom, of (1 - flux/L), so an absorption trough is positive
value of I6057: -1.40 angstrom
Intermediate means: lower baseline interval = 34.8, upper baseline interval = 36.5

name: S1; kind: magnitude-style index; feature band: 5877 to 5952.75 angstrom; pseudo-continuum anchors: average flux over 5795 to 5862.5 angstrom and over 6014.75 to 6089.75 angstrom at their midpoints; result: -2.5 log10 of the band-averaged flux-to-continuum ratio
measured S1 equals 0.30 mag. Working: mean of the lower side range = 35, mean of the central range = 27.2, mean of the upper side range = 36.8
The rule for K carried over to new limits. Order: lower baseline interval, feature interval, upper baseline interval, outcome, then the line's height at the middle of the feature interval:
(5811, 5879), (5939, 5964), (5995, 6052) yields 1.2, 34.9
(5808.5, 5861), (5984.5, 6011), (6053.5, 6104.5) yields 1.2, 36.2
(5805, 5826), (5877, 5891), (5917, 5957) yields 5.2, 33.7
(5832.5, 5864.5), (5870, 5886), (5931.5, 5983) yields 2.7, 33.7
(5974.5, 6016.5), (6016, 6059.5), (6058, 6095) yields -0.6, 36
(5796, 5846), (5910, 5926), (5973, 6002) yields 2.0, 34.9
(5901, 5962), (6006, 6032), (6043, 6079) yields 0.4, 35.5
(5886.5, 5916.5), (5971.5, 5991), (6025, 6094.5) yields -2.8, 29.5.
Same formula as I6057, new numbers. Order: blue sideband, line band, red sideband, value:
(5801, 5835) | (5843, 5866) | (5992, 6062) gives 1.8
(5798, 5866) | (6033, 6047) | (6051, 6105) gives -0.2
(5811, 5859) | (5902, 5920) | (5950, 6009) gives 2.5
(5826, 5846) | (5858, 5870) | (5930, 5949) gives 1.1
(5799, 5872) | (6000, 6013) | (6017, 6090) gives 0.8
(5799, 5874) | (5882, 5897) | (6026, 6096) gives 8.4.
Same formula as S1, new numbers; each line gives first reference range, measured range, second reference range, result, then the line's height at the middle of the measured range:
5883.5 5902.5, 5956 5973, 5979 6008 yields -0.152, 29.1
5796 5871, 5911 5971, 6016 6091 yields 0.105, 35.7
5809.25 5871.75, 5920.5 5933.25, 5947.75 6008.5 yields 0.088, 34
